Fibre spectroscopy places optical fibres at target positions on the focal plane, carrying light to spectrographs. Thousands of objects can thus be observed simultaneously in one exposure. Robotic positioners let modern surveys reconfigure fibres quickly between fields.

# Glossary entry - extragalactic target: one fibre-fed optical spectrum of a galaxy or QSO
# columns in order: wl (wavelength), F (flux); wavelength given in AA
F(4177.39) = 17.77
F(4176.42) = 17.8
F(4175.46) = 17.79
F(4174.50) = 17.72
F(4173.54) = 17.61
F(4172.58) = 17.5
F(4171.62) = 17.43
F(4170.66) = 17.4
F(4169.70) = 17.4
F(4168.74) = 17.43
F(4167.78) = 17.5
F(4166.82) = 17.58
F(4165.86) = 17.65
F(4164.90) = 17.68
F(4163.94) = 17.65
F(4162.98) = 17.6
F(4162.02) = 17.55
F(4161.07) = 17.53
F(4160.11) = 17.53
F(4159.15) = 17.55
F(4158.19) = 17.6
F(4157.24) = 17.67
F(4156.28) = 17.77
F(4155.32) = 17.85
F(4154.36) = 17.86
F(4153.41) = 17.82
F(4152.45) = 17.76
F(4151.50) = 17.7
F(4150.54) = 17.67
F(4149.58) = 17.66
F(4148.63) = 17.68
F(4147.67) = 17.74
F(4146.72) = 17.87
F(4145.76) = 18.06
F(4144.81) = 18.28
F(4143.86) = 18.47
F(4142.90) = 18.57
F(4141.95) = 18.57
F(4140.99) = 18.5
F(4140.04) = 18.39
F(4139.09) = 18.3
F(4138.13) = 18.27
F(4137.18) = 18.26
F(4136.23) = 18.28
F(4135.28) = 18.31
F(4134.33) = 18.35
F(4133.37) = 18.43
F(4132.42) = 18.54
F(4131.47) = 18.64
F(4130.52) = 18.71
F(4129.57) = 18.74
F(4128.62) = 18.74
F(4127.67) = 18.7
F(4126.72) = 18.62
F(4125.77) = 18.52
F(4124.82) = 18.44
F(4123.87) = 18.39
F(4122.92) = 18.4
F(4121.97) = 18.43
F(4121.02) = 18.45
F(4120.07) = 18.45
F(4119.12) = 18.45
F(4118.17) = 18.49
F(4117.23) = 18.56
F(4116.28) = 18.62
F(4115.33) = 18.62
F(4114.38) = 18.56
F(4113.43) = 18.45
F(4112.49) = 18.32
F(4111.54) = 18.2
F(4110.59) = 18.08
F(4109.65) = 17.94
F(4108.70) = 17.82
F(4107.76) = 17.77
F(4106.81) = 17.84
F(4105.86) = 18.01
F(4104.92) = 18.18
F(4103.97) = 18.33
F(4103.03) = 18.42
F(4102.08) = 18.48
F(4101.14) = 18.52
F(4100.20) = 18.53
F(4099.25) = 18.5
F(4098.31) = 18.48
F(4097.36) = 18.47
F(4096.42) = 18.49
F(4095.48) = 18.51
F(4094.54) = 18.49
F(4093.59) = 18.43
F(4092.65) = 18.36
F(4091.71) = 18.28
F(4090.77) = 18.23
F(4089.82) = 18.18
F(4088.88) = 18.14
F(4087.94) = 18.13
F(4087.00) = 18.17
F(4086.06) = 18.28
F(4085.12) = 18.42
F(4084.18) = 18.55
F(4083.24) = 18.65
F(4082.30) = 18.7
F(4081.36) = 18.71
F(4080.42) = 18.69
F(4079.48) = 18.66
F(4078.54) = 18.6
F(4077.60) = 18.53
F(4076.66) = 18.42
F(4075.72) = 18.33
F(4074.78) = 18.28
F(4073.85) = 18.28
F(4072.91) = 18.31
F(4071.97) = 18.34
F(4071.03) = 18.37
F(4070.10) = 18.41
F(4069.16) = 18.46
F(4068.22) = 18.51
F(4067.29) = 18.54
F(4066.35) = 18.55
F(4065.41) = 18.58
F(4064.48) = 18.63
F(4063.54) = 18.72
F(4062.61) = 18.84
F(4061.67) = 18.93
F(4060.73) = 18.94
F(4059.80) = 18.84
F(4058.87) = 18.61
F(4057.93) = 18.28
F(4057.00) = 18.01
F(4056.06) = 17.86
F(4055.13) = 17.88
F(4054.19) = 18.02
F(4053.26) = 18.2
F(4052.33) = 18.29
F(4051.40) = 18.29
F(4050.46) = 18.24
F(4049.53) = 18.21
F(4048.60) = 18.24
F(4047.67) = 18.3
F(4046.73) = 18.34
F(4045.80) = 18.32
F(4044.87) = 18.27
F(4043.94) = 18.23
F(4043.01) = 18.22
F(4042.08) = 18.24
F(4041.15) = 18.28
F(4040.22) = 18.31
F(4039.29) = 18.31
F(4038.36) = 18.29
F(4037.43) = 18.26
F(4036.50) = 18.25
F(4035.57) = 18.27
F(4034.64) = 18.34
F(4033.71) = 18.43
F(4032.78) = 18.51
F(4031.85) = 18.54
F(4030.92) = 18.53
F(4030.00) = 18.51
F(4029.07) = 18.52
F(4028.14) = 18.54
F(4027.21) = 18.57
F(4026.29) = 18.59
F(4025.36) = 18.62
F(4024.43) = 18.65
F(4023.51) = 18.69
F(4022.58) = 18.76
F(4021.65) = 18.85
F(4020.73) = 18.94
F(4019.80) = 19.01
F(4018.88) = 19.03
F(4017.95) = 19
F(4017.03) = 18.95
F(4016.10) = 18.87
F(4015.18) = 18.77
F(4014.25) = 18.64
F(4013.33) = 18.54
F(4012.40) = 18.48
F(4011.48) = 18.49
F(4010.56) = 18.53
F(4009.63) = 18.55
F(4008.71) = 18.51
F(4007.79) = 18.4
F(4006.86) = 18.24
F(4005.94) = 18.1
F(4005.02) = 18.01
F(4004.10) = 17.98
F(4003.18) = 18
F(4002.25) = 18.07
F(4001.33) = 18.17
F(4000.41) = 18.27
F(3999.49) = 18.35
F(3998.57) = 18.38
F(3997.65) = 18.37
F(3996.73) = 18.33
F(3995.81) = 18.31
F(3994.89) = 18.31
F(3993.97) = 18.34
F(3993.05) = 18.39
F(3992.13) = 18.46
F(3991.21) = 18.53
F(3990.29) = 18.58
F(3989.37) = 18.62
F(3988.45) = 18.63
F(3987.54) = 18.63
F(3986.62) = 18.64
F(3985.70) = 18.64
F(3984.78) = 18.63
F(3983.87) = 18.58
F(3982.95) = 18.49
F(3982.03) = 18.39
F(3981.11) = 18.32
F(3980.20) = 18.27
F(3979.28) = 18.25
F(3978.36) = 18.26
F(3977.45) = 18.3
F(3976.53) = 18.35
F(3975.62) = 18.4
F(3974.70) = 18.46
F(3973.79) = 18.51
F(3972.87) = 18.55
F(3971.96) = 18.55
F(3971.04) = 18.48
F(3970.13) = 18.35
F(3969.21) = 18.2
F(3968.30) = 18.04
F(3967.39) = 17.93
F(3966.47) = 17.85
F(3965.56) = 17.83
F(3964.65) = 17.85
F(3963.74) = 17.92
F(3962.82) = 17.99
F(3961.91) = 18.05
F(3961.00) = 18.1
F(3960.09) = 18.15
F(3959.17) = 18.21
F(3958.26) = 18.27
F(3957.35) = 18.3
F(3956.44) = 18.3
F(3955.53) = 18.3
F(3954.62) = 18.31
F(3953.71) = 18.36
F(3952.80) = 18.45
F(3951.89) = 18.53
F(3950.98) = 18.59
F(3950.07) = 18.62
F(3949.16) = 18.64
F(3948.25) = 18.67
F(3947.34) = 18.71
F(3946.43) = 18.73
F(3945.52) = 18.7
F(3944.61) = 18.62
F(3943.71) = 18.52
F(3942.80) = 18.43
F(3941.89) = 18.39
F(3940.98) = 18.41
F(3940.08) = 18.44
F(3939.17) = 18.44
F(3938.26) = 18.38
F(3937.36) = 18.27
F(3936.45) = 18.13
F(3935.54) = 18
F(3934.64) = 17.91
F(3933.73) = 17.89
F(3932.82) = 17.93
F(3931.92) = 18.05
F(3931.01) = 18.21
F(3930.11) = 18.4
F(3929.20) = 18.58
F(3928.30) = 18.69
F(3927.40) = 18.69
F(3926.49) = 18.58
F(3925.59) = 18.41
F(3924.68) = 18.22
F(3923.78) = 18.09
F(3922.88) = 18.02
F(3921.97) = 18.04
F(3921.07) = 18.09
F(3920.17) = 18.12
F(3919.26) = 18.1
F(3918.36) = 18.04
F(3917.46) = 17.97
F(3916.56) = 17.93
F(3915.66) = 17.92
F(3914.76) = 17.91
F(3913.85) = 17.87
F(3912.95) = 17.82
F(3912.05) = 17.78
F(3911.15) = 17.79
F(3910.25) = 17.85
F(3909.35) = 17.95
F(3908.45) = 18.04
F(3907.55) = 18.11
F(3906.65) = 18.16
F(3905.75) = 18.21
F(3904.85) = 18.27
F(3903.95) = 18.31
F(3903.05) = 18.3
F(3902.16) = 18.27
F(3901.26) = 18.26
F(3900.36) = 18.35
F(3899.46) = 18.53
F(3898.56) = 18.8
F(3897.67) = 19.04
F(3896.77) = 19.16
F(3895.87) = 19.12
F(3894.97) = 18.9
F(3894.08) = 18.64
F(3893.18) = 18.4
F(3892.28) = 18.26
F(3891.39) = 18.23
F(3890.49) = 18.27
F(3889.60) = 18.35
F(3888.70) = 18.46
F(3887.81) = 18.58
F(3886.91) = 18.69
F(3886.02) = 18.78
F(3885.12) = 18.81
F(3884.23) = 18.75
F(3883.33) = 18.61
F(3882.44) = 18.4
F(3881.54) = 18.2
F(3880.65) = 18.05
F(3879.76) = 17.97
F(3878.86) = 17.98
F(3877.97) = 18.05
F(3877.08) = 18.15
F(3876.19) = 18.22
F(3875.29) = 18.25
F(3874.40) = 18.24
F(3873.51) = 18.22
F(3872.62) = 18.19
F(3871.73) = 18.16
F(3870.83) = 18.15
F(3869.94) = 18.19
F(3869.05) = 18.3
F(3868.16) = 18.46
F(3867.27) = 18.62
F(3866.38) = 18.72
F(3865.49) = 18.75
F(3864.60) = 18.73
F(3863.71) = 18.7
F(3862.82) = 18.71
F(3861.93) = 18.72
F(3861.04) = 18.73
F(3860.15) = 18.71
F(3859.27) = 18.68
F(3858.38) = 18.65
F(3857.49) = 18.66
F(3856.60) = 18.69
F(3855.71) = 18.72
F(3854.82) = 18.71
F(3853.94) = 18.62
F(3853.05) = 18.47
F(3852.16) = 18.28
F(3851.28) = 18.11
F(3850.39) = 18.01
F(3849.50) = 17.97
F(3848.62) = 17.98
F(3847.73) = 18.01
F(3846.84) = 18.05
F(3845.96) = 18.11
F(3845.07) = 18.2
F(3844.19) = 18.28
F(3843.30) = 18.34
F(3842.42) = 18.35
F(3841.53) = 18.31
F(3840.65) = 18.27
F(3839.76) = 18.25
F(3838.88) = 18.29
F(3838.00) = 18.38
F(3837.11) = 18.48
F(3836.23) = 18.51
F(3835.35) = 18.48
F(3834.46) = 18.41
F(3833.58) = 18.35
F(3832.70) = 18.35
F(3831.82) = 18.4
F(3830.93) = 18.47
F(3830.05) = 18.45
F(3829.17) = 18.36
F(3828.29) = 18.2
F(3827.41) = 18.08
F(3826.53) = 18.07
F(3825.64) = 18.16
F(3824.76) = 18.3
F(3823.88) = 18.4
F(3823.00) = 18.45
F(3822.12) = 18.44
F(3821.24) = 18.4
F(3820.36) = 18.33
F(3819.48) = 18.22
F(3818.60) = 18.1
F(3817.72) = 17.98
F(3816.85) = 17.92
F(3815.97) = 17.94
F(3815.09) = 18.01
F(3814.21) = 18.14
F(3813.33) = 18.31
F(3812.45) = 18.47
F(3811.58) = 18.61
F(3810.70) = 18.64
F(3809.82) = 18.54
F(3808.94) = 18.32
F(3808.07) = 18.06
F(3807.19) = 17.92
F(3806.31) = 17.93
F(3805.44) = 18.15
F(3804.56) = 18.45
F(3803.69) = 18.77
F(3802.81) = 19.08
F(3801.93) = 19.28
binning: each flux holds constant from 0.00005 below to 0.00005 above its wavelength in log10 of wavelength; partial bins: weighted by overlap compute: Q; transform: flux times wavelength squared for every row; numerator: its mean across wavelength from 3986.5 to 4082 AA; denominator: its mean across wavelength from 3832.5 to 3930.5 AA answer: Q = 1.09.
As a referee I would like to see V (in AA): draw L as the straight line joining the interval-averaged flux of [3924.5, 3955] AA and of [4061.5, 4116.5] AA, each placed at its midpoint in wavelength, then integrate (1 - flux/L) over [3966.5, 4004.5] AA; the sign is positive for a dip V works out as 0.08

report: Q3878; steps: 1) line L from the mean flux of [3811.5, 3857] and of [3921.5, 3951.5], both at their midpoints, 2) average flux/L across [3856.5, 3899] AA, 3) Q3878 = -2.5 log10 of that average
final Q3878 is -0.01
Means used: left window 18.3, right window 18.4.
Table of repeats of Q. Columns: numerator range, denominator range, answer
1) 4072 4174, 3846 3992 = 1.10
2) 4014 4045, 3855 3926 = 1.08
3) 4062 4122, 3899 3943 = 1.10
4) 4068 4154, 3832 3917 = 1.12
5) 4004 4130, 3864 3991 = 1.08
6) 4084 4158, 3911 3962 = 1.10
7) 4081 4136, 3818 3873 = 1.14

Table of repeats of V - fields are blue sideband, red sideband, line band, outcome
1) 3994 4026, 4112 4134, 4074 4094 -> 0.1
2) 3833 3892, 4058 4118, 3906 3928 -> 0.4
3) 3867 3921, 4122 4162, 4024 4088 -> -0.7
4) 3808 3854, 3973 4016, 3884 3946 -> 0.1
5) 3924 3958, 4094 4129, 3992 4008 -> 0.1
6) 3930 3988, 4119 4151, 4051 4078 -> -0.1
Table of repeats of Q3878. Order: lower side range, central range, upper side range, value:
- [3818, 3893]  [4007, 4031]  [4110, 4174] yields -0.03 mag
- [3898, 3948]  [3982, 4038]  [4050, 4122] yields -0.01 mag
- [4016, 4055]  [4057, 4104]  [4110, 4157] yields -0.01 mag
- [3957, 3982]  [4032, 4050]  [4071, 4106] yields 0.00 mag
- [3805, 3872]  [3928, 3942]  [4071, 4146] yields 0.01 mag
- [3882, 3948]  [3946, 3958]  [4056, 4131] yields -0.01 mag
